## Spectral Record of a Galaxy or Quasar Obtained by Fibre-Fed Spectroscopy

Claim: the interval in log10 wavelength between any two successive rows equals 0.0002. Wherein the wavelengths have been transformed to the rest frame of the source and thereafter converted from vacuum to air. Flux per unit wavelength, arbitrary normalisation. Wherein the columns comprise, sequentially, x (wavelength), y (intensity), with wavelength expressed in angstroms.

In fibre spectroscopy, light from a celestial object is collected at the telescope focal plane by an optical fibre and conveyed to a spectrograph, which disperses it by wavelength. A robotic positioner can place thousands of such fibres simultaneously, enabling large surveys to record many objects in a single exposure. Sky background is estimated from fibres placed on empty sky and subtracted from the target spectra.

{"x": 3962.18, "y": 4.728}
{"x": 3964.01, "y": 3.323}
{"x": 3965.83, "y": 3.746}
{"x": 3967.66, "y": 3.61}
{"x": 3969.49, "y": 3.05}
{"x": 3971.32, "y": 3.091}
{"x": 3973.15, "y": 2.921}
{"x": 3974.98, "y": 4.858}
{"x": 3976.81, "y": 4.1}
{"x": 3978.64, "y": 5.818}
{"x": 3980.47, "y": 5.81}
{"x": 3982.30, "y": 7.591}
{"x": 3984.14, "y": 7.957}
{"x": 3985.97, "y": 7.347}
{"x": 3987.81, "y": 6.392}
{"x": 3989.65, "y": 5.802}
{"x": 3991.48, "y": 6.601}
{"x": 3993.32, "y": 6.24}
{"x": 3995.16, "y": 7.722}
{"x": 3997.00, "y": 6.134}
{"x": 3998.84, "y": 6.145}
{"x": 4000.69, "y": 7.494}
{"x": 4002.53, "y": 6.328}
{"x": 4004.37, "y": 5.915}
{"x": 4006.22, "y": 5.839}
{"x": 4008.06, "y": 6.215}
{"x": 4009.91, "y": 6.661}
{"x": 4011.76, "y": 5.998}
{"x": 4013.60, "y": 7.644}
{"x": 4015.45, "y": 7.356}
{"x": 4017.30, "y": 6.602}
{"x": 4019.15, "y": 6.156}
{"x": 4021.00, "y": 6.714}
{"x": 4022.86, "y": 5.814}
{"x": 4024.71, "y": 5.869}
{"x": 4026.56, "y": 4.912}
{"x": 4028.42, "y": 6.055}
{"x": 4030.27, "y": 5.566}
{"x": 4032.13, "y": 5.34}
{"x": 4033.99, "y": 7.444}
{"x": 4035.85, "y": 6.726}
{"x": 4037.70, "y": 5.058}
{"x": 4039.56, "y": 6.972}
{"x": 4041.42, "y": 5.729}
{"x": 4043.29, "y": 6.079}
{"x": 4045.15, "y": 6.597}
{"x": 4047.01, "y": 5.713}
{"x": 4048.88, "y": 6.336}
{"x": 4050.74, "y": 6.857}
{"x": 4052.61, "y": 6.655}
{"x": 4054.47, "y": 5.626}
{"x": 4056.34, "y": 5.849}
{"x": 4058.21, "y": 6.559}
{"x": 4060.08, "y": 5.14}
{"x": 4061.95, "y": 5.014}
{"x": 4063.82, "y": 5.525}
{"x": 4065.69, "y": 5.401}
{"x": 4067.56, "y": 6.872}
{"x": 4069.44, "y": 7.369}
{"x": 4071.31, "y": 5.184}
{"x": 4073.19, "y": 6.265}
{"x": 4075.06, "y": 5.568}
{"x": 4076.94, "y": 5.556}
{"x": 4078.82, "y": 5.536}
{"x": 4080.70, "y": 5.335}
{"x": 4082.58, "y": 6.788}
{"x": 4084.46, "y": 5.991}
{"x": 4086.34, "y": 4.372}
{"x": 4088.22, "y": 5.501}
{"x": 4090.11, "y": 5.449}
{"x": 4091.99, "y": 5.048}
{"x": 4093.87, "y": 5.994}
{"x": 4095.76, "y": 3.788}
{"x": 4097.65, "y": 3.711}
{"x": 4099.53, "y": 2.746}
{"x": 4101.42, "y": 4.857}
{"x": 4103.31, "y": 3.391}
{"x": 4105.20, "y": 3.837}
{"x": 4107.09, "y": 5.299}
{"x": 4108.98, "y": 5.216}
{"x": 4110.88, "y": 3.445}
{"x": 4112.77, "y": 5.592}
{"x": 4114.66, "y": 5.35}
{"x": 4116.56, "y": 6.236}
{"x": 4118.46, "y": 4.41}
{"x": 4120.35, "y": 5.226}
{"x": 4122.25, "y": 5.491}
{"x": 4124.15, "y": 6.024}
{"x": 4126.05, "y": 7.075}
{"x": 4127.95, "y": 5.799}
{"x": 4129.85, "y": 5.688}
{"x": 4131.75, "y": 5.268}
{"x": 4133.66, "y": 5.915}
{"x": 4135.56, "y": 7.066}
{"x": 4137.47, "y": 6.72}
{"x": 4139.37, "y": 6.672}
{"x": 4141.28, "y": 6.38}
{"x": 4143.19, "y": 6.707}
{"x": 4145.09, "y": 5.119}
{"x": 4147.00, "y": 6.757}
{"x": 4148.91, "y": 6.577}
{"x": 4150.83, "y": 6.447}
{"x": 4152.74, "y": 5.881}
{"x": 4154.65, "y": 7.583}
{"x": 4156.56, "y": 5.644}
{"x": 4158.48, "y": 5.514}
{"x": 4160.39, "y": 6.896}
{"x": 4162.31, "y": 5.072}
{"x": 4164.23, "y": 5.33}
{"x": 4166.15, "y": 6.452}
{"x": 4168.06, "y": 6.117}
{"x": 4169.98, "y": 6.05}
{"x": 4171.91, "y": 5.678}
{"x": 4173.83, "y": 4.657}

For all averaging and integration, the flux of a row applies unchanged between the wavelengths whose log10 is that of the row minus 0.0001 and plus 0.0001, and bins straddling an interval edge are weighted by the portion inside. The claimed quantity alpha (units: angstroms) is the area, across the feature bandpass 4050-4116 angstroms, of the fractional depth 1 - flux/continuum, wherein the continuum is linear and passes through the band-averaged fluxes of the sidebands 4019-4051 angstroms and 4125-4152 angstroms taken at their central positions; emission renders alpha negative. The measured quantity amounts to 9.1 angstroms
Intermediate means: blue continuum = 6.09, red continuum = 6.29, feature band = 5.33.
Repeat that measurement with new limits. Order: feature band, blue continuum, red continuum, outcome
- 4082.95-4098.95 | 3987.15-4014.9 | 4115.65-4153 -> 3.14 angstroms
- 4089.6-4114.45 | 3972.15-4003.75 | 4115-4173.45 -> 6.46 angstroms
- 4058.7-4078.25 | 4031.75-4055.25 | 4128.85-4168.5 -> 1.39 angstroms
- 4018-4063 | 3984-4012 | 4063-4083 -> 1.09 angstroms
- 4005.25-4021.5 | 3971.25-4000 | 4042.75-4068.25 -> -1.53 angstroms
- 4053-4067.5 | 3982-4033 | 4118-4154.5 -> 1.38 angstroms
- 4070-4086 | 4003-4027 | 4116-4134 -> 0.53 angstroms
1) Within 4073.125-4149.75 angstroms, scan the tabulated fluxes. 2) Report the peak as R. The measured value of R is 7.075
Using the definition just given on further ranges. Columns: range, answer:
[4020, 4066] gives 7.444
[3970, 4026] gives 7.957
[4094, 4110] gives 5.299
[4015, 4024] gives 7.356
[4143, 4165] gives 7.583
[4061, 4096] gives 7.369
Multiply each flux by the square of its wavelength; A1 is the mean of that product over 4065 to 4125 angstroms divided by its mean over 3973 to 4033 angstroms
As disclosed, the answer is 0.88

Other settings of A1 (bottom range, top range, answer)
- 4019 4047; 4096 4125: 0.81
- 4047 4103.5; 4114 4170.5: 1.14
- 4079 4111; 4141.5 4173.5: 1.31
